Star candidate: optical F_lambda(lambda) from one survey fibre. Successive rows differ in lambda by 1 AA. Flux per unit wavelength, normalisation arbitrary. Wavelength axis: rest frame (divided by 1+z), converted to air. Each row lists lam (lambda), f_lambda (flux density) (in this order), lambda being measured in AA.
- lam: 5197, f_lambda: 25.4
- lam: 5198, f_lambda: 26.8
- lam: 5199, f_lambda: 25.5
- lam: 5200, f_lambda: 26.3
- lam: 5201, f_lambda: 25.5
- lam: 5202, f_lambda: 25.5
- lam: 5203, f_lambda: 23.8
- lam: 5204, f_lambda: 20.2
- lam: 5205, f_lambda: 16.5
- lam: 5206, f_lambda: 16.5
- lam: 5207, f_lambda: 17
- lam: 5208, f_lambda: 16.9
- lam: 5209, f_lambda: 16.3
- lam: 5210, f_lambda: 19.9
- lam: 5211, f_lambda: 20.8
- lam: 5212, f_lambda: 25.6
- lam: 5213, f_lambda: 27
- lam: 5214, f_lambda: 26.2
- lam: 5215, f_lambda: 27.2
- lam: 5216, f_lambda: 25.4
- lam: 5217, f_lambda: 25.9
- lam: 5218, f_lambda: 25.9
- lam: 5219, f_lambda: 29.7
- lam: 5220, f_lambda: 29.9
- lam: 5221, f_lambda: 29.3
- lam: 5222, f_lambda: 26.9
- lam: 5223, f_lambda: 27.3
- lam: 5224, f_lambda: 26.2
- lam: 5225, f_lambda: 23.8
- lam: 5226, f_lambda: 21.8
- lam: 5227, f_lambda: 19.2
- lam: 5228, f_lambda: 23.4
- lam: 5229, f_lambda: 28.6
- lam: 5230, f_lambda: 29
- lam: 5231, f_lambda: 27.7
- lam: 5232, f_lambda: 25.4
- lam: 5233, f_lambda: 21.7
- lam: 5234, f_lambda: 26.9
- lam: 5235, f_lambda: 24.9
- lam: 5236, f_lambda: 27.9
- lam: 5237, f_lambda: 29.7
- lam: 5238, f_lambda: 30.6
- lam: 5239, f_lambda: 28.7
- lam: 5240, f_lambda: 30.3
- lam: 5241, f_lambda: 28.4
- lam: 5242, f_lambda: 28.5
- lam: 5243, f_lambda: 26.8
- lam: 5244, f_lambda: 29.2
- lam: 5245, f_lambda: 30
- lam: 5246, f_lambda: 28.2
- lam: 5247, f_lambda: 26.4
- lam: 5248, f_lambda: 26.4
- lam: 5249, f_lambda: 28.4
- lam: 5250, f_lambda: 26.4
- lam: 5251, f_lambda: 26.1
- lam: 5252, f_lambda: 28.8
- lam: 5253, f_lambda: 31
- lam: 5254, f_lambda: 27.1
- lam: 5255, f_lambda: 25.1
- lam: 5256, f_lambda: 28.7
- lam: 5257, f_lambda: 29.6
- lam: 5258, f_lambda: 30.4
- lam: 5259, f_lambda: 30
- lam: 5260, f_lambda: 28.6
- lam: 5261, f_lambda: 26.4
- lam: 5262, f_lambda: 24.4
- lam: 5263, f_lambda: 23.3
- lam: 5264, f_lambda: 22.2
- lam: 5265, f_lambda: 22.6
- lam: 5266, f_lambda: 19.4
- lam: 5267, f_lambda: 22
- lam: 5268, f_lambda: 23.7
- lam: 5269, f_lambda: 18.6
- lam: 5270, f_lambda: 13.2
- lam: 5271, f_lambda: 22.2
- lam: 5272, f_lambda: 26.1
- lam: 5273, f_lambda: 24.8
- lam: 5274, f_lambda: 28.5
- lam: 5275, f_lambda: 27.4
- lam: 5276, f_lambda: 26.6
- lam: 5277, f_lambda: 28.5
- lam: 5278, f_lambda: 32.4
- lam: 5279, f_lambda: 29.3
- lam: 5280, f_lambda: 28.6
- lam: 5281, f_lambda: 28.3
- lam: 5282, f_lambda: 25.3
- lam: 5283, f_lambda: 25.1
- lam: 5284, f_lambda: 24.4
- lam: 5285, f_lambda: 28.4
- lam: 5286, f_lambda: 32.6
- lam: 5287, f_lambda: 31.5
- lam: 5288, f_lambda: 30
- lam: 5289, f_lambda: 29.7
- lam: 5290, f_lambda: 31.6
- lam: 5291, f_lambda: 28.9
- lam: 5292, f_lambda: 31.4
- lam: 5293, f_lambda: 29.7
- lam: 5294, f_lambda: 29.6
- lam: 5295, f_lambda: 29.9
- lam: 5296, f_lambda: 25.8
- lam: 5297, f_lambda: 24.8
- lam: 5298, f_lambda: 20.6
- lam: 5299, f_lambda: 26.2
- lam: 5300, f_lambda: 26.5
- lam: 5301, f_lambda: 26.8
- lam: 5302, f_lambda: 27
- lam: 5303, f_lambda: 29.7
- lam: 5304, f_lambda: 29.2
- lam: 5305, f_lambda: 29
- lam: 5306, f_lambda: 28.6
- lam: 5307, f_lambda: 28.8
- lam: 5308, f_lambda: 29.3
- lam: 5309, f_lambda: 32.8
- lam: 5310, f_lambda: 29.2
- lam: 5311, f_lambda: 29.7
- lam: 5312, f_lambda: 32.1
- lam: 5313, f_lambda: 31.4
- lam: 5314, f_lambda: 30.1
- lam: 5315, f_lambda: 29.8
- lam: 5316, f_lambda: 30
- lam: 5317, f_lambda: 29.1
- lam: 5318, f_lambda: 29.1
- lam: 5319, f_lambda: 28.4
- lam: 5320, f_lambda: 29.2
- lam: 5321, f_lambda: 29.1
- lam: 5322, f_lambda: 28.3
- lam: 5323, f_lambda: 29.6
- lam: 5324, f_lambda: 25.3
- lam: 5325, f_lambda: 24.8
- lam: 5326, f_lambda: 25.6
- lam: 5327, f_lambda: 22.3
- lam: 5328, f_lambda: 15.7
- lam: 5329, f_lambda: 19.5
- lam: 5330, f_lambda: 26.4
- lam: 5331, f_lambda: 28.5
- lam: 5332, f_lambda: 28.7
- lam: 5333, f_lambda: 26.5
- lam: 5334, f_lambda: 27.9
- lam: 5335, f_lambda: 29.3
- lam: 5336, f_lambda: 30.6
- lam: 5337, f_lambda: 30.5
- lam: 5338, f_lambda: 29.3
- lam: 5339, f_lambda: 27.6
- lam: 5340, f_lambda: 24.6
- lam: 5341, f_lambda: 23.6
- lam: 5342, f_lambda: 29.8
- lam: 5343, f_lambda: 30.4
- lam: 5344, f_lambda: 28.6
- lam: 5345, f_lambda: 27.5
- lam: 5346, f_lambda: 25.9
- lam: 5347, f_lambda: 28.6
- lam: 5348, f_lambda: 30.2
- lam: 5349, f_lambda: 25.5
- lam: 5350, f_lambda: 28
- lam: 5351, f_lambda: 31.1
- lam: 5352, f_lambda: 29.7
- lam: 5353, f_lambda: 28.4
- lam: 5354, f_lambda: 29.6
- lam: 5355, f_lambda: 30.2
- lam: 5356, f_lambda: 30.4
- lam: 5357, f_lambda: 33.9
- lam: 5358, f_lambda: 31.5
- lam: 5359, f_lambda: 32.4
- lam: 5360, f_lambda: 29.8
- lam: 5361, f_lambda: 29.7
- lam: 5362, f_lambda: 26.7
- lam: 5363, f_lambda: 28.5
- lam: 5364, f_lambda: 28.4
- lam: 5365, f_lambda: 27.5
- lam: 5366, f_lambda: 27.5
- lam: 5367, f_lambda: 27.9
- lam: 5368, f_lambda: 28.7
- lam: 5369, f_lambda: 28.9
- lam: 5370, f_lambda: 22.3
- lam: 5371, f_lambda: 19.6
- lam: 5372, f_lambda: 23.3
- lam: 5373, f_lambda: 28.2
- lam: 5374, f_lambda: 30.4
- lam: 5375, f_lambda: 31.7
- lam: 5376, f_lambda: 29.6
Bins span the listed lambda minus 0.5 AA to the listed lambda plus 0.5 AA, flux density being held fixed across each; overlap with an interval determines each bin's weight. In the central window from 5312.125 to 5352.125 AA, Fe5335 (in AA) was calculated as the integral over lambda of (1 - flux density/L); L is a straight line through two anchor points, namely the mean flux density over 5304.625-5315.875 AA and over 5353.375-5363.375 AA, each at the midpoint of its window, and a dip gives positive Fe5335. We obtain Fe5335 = 3.3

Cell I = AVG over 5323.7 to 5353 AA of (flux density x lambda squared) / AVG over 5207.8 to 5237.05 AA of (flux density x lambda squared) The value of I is 1.12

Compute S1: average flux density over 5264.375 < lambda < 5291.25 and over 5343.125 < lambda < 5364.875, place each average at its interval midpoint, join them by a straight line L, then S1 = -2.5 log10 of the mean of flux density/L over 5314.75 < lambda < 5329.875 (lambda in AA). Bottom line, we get 0.07 mag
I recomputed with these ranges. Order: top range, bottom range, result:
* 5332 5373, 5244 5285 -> 1.12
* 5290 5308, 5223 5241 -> 1.09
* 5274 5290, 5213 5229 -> 1.13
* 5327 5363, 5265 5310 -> 1.06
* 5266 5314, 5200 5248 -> 1.11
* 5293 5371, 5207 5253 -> 1.11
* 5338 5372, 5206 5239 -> 1.18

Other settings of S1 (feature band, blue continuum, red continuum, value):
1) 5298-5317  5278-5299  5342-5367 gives -0.02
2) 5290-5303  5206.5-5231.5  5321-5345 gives -0.06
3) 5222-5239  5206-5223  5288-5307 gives -0.04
